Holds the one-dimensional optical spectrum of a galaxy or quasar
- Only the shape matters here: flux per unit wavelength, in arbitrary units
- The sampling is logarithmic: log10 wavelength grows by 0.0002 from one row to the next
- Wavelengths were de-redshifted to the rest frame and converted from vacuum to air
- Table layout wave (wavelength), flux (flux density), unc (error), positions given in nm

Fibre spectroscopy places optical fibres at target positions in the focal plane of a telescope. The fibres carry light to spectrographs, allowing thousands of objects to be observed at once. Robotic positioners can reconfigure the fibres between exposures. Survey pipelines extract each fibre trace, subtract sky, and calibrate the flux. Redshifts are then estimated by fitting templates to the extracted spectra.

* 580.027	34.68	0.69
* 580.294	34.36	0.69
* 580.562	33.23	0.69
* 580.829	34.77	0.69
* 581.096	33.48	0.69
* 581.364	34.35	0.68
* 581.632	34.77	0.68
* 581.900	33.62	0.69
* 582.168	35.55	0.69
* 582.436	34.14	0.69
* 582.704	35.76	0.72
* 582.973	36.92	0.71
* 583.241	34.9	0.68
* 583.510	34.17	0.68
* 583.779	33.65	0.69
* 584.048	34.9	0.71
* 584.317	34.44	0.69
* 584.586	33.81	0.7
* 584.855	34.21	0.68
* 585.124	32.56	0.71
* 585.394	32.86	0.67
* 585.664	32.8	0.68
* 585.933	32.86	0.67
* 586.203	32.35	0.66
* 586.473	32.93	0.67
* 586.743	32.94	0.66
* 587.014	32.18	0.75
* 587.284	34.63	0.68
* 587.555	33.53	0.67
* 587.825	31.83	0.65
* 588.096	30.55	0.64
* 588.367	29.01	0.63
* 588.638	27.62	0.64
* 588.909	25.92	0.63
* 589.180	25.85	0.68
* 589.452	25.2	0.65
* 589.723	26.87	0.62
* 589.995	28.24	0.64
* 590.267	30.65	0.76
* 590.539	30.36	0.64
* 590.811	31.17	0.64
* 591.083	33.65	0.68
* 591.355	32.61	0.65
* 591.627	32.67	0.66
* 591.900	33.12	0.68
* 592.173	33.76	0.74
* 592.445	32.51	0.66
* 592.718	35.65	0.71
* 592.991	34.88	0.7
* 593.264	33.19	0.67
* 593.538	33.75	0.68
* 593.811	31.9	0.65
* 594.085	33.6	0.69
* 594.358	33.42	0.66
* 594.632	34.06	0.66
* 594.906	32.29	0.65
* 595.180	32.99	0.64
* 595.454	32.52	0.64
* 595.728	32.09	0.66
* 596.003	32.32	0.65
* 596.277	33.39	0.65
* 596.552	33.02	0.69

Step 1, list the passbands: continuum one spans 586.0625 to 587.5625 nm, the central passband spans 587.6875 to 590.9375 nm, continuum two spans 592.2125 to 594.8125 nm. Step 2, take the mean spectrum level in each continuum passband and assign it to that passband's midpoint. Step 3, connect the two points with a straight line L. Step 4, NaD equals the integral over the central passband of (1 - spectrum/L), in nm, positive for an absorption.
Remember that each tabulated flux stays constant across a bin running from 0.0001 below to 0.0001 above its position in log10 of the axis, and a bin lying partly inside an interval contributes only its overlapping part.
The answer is 0.46 nm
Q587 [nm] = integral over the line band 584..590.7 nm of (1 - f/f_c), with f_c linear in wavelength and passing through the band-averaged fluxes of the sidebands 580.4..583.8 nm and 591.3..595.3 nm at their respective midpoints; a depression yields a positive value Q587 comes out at 0.58 nm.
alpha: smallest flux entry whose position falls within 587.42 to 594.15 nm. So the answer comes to 25.2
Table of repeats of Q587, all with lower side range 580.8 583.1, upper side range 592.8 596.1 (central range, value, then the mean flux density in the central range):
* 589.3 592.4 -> 0.26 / 30.8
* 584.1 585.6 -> 0.04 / 33.6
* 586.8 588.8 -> 0.16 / 31.3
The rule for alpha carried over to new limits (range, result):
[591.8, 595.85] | 31.9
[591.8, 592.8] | 32.51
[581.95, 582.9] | 34.14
